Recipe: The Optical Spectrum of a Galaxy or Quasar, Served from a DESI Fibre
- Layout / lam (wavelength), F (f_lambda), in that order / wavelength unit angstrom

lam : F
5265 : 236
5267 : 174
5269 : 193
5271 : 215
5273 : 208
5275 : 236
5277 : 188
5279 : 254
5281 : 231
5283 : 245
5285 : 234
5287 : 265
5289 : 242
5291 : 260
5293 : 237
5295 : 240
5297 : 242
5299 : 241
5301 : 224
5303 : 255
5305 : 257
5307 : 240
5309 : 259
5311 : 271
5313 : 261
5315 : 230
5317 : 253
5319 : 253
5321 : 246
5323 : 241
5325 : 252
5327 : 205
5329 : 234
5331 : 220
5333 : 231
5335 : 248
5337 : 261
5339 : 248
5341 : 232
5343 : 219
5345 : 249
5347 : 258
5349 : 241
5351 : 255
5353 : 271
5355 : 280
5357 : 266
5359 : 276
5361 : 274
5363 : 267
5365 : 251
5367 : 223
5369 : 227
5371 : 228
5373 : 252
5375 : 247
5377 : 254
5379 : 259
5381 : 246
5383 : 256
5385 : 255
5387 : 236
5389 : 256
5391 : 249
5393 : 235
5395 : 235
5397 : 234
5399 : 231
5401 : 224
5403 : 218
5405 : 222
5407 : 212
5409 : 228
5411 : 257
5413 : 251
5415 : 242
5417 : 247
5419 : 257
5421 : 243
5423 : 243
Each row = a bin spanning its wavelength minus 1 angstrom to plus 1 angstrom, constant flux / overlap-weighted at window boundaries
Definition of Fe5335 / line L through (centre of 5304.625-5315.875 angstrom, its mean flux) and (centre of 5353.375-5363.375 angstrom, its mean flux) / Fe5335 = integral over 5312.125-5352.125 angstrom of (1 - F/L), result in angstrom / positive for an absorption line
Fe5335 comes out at 3.1 angstrom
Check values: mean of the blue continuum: 253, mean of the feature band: 242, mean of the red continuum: 273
